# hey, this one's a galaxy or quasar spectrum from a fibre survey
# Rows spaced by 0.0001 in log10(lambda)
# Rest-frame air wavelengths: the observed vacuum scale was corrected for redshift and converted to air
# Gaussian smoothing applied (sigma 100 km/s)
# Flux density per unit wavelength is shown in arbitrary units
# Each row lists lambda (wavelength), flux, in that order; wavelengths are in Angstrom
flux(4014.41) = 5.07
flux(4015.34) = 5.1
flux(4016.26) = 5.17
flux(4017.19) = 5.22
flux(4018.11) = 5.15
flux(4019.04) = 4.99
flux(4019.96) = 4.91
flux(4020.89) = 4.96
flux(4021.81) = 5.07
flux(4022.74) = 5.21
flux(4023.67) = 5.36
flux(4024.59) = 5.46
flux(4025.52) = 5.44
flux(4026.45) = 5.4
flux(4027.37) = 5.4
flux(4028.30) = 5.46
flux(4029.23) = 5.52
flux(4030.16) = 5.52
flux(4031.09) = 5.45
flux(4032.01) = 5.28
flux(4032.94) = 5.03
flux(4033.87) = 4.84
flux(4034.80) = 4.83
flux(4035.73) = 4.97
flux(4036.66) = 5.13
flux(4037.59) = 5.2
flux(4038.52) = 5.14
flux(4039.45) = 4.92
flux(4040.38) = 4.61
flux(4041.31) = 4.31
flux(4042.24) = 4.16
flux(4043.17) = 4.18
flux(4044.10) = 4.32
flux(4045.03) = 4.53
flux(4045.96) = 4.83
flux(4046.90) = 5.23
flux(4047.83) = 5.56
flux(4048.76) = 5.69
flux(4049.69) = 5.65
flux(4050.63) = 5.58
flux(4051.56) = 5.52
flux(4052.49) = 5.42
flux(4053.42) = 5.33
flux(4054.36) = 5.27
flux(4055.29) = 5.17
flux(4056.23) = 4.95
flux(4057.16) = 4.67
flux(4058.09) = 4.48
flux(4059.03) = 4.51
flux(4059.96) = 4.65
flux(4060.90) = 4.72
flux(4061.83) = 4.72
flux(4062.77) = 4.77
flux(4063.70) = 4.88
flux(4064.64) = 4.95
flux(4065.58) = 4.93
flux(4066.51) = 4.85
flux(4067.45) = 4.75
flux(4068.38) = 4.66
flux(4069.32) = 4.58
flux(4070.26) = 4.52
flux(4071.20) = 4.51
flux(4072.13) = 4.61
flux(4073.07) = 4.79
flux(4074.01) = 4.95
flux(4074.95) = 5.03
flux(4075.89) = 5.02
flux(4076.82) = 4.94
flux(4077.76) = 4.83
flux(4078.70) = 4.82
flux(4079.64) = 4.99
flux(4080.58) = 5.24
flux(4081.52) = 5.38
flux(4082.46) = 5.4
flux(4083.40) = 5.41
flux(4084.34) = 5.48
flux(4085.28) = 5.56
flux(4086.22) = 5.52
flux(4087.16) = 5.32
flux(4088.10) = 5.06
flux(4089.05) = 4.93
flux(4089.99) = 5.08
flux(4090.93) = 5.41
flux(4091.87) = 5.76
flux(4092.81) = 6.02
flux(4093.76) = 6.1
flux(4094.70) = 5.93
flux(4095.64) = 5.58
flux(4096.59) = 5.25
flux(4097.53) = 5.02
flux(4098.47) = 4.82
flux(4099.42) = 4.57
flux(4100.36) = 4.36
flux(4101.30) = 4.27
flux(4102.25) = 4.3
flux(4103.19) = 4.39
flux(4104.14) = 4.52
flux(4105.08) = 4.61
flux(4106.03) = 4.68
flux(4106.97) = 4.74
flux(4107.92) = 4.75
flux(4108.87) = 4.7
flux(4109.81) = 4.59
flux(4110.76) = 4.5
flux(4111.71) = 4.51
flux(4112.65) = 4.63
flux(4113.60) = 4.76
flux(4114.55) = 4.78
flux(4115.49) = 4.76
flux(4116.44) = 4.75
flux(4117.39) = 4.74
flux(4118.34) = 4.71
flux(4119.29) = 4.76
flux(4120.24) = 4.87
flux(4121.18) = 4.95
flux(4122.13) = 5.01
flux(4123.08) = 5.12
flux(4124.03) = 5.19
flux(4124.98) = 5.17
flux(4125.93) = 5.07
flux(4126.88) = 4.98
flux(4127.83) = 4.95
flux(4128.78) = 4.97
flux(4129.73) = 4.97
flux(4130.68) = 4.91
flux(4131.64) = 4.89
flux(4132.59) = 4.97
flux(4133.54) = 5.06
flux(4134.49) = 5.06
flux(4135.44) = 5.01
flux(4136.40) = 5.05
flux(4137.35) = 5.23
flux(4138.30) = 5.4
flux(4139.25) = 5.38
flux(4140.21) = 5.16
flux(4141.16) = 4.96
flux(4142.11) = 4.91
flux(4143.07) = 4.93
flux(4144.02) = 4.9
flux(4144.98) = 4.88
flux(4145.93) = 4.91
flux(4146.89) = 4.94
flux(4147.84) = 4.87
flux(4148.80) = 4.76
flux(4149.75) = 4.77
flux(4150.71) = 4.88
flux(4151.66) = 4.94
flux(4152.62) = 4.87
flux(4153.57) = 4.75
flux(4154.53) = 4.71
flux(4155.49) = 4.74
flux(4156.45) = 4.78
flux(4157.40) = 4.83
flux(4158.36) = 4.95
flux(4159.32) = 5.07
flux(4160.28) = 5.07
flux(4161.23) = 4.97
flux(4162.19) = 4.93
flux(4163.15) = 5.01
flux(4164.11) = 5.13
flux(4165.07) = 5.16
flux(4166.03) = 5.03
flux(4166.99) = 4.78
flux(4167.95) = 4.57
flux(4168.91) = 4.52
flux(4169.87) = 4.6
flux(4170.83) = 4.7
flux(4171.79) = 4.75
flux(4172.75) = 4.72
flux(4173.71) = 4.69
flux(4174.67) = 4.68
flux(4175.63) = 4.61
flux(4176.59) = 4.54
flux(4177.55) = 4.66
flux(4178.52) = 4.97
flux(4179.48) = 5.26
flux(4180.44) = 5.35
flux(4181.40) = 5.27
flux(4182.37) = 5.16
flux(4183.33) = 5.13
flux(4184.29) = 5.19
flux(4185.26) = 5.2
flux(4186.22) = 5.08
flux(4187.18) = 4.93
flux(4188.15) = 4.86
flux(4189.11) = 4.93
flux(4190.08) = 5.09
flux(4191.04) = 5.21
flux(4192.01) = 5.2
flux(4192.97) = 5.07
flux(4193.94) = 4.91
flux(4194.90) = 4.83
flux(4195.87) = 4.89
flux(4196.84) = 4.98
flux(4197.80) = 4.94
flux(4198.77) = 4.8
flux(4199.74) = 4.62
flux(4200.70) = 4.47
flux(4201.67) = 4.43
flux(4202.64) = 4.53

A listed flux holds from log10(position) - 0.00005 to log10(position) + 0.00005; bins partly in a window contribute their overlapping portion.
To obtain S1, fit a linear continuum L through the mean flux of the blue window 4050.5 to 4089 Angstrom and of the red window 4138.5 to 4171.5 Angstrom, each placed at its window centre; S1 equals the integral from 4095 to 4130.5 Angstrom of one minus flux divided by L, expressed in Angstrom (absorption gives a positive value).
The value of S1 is 1.0 Angstrom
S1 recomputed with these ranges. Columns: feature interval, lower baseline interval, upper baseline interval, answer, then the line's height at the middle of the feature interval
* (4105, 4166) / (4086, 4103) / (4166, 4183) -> 1.0 Angstrom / 4.99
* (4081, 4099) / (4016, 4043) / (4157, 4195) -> -1.4 Angstrom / 5.03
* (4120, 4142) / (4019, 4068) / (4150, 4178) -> -0.8 Angstrom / 4.87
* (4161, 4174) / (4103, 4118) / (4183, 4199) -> 0.2 Angstrom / 4.91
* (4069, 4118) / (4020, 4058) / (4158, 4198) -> 0.8 Angstrom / 5.04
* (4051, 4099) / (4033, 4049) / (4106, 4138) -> -2.2 Angstrom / 4.86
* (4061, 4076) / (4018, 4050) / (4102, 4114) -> 0.2 Angstrom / 4.85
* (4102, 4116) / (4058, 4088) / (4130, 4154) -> 1.0 Angstrom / 4.96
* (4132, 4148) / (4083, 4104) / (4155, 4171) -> -0.2 Angstrom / 4.97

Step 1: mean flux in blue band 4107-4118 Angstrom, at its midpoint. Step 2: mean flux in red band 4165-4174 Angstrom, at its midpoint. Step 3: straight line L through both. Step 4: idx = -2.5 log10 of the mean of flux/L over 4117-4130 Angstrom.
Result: -0.062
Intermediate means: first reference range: 4.68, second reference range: 4.73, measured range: 4.96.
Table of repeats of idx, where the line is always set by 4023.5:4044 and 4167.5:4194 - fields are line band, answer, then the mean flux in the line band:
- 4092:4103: -0.024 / 5.11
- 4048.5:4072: 0.021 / 4.94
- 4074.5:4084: -0.021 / 5.11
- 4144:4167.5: 0.010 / 4.9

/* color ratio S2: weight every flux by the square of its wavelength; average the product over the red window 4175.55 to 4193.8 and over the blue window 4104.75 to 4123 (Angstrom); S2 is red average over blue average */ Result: 1.10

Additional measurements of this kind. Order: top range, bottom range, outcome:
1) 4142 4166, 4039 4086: 1.04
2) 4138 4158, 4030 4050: 1.04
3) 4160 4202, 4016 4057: 1.03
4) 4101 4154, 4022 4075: 1.01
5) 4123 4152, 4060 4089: 1.04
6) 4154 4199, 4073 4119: 1.03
